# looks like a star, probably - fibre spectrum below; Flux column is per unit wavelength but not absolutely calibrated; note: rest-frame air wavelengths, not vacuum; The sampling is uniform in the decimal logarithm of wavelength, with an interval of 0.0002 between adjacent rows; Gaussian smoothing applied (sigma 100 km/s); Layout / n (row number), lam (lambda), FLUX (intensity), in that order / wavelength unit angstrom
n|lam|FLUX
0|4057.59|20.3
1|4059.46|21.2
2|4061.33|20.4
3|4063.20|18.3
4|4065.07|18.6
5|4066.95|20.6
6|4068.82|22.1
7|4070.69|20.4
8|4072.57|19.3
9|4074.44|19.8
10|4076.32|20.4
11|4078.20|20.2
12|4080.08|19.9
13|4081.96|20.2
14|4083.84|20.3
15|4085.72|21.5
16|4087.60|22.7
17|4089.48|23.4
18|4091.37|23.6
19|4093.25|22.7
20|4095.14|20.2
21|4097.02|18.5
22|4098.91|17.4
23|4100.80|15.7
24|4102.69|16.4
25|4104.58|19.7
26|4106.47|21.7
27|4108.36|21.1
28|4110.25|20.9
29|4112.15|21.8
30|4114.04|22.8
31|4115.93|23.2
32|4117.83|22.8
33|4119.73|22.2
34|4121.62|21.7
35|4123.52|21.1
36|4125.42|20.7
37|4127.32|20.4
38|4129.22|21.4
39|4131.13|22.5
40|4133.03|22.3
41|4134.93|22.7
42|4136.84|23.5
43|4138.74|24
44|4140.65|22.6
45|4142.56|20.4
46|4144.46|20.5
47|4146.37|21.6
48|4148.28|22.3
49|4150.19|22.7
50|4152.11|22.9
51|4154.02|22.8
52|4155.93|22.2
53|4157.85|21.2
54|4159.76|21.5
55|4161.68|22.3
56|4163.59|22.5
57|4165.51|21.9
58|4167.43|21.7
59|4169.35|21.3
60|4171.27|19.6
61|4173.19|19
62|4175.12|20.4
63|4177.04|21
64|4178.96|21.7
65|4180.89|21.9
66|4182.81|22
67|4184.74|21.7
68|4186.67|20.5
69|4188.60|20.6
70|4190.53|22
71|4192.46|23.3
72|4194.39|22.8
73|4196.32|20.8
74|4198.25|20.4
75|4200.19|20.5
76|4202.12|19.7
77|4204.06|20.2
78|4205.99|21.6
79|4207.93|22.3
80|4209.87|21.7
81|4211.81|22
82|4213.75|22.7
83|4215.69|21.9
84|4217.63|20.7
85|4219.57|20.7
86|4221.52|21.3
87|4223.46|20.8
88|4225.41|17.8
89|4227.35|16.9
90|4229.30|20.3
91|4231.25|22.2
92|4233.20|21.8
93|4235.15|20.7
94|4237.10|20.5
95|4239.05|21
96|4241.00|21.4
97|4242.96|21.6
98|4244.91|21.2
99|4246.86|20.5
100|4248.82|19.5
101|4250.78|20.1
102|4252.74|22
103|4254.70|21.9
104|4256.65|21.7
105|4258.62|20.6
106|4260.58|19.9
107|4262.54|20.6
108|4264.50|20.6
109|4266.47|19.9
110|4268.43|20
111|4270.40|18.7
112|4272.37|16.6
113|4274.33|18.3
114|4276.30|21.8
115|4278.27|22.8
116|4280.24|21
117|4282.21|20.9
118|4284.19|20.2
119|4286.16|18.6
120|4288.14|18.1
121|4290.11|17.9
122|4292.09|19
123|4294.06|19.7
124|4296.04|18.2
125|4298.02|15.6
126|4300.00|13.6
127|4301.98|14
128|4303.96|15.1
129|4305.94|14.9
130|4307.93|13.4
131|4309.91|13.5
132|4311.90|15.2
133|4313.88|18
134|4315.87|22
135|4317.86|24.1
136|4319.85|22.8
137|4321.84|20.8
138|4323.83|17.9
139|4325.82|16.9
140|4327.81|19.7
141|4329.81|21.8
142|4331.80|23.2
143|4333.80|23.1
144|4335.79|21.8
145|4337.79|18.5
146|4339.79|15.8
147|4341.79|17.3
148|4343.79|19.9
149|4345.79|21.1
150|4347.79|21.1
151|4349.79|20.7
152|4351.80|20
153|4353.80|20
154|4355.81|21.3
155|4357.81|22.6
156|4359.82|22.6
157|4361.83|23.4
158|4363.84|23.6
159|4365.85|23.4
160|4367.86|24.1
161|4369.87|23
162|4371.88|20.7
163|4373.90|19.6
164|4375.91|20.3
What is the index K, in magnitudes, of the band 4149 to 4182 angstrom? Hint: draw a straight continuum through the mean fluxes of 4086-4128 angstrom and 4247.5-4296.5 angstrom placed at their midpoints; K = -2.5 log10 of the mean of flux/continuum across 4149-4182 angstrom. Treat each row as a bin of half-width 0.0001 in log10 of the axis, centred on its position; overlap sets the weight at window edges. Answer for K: -0.05 mag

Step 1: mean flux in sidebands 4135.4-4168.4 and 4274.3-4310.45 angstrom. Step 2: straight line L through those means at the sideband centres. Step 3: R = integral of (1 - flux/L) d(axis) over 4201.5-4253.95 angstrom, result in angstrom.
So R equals -2.9 angstrom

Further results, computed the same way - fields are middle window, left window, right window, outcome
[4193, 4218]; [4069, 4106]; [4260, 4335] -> -2.46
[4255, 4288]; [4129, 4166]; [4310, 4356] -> 0.95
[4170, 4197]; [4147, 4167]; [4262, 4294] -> 0.50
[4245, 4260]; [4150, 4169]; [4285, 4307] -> -1.94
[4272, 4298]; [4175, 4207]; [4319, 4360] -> 1.65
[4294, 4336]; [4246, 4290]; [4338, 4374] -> 4.75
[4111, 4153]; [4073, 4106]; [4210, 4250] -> -3.59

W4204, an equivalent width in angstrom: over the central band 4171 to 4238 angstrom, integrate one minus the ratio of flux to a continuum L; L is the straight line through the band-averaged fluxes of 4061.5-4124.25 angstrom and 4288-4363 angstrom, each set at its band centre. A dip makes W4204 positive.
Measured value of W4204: -3.7 angstrom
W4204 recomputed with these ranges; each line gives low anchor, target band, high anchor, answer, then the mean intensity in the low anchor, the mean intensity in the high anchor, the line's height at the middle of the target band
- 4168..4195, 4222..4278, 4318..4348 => 1.13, 21.3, 20.2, 20.8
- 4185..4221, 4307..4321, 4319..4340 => 1.36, 21.4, 20.4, 20.5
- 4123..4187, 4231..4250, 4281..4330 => -1.33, 21.7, 18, 19.6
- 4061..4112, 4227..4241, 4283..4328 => -1.61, 20.2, 17.8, 18.6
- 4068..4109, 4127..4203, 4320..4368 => -4.33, 20.3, 20.8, 20.5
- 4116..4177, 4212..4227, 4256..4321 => -0.41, 21.8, 18.7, 20.2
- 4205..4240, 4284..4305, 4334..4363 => 3.61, 20.9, 20.5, 20.7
